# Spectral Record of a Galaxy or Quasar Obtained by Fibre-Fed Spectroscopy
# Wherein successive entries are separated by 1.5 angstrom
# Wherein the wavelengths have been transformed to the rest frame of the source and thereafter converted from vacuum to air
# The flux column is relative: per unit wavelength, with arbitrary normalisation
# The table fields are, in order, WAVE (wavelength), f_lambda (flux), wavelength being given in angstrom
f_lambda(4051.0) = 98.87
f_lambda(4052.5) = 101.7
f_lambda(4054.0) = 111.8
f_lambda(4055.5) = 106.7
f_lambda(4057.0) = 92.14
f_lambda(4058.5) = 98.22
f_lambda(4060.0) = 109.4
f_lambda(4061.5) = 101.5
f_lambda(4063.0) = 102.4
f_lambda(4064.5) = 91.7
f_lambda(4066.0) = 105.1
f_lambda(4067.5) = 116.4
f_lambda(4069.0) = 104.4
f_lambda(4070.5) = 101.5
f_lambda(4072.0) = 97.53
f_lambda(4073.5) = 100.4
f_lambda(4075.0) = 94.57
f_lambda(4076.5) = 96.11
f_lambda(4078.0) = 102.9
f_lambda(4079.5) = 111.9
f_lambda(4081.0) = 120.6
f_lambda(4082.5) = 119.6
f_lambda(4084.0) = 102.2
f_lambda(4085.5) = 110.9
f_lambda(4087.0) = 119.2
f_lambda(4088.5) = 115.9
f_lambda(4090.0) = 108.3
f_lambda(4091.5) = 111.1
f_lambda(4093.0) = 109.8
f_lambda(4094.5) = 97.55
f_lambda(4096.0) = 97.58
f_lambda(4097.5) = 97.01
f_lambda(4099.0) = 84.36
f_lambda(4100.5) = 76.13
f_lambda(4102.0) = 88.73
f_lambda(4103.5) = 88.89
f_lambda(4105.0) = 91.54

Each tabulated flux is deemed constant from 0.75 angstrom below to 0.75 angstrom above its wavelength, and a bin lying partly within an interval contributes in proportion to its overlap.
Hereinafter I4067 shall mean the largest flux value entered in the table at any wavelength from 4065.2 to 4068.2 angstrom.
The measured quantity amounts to 116.4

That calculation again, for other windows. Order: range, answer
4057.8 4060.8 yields 109.4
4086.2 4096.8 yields 119.2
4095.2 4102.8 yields 97.58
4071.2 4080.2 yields 111.9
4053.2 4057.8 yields 111.8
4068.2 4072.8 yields 104.4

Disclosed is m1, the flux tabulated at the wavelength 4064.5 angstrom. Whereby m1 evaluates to 91.7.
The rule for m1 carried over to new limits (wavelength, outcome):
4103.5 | 88.89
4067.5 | 116.4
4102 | 88.73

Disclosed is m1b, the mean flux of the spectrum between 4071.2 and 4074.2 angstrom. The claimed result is 99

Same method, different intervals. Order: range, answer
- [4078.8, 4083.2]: 117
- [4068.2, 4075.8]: 99.8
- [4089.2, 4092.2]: 110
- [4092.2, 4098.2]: 101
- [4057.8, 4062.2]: 103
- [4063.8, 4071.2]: 104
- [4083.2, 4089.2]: 112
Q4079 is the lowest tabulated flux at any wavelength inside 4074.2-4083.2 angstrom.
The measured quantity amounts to 94.57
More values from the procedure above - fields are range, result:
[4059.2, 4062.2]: 101.5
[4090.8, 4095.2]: 97.55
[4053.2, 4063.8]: 92.14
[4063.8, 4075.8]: 91.7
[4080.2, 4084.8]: 102.2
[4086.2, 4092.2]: 108.3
